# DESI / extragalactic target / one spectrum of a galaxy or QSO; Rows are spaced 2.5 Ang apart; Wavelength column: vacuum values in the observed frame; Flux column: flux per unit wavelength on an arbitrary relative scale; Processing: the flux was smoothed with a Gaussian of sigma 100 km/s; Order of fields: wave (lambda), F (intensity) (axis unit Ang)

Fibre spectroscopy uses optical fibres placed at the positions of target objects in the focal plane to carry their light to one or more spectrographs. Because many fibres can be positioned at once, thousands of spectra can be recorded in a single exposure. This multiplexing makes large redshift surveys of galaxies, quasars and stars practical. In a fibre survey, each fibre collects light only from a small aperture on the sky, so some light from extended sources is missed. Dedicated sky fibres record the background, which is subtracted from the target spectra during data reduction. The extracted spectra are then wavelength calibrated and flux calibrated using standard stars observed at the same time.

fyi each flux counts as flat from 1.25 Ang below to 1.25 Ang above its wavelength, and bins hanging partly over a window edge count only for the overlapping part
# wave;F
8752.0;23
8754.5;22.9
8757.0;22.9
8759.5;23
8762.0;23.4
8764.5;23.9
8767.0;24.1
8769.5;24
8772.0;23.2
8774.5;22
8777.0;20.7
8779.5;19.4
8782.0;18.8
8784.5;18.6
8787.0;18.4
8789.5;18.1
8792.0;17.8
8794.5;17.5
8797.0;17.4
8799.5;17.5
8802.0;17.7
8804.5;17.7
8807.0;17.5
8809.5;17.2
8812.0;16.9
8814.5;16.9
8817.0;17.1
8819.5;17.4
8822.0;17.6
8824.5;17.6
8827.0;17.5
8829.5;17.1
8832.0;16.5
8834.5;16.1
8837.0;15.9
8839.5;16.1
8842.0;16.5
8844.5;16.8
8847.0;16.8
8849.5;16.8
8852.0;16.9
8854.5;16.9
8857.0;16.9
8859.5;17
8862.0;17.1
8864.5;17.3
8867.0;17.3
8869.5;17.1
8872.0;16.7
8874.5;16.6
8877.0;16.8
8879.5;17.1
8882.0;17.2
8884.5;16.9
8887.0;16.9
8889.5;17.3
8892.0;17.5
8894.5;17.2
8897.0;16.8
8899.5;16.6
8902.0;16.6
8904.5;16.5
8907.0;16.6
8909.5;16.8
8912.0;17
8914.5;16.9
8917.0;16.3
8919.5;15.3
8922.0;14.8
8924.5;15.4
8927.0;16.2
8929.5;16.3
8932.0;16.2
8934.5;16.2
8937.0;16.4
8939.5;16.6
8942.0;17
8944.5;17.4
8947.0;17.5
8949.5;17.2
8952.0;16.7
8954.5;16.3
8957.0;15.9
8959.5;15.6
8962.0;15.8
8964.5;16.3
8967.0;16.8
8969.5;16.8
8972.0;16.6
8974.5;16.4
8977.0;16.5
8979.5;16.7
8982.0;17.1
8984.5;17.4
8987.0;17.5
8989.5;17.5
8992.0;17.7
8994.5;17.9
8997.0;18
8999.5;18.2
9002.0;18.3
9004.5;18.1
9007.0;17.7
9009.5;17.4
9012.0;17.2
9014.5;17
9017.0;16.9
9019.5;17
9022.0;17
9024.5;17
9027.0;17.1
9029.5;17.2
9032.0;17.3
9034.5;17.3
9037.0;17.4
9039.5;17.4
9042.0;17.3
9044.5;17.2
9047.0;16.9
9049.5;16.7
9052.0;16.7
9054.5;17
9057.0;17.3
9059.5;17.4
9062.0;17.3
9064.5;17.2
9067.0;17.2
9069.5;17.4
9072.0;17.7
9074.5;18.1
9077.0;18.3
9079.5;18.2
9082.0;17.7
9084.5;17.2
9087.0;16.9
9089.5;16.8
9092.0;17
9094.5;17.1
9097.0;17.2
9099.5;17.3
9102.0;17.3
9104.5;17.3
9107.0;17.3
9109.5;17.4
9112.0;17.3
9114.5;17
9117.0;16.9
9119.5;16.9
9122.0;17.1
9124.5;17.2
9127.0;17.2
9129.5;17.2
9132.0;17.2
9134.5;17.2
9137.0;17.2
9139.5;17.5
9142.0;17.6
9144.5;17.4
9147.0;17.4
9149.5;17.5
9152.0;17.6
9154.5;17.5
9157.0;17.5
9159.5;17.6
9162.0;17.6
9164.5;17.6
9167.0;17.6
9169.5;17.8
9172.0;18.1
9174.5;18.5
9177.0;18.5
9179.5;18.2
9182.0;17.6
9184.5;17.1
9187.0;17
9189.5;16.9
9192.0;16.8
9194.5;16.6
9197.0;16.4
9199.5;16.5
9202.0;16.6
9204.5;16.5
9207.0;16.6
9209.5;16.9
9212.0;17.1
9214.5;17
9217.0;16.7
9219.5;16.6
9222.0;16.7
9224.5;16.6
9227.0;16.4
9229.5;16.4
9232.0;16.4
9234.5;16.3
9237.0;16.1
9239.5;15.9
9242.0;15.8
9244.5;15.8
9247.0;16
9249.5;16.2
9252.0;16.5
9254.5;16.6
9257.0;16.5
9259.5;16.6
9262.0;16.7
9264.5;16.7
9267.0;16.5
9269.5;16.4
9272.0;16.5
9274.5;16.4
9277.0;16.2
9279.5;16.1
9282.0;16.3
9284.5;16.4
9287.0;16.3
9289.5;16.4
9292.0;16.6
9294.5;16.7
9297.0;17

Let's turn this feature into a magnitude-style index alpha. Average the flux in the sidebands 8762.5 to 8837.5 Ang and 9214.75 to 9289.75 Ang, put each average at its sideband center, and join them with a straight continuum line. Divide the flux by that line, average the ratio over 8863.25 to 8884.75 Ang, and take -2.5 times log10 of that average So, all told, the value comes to 0.08 mag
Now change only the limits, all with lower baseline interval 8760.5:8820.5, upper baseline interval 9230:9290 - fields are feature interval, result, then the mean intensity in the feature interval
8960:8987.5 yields 0.09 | 16.7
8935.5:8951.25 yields 0.08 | 17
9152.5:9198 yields -0.04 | 17.5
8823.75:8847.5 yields 0.14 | 16.7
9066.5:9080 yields -0.02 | 17.8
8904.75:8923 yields 0.14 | 16.3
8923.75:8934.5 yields 0.15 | 16.1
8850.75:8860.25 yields 0.12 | 16.9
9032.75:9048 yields 0.03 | 17.3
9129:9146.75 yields -0.02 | 17.3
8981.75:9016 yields 0.02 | 17.7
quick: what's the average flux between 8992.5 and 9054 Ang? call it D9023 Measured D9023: 17.3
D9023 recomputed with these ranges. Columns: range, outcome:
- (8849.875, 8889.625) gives 17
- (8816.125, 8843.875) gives 16.8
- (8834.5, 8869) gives 16.8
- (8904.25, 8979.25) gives 16.4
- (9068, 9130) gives 17.3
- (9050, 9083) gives 17.5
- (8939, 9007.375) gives 17.1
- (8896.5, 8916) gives 16.7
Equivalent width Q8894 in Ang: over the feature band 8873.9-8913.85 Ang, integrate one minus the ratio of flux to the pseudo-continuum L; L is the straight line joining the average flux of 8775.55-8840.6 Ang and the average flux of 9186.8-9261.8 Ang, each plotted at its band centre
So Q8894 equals 1.1 Ang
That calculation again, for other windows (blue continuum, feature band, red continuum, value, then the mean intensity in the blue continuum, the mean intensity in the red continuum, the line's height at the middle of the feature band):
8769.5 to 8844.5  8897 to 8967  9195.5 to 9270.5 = 4.5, 18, 16.5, 17.5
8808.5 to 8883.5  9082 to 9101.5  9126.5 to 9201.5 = 0.2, 16.9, 17.4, 17.3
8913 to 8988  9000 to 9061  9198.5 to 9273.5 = -2.9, 16.5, 16.5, 16.5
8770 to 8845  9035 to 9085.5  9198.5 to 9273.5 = -0.9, 17.9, 16.5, 17.1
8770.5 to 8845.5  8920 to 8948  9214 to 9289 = 1.8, 17.9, 16.4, 17.4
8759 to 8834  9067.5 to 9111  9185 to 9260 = -0.3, 19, 16.5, 17.3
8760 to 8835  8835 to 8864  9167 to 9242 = 3.1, 18.9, 16.9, 18.7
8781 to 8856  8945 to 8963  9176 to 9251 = 0.6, 17.2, 16.7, 17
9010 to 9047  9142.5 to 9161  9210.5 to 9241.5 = -0.8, 17.2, 16.5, 16.7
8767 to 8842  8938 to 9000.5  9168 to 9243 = 2.6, 18.2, 16.9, 17.7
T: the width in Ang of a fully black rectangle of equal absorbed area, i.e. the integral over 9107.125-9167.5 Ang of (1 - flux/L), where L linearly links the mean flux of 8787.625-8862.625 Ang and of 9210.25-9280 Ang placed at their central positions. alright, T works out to -2.7 Ang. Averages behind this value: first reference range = 17.1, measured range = 17.3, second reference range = 16.4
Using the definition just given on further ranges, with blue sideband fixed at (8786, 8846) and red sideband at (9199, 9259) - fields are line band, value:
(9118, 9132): -0.41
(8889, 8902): 0.02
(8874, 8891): 0.08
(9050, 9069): -0.45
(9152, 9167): -0.90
